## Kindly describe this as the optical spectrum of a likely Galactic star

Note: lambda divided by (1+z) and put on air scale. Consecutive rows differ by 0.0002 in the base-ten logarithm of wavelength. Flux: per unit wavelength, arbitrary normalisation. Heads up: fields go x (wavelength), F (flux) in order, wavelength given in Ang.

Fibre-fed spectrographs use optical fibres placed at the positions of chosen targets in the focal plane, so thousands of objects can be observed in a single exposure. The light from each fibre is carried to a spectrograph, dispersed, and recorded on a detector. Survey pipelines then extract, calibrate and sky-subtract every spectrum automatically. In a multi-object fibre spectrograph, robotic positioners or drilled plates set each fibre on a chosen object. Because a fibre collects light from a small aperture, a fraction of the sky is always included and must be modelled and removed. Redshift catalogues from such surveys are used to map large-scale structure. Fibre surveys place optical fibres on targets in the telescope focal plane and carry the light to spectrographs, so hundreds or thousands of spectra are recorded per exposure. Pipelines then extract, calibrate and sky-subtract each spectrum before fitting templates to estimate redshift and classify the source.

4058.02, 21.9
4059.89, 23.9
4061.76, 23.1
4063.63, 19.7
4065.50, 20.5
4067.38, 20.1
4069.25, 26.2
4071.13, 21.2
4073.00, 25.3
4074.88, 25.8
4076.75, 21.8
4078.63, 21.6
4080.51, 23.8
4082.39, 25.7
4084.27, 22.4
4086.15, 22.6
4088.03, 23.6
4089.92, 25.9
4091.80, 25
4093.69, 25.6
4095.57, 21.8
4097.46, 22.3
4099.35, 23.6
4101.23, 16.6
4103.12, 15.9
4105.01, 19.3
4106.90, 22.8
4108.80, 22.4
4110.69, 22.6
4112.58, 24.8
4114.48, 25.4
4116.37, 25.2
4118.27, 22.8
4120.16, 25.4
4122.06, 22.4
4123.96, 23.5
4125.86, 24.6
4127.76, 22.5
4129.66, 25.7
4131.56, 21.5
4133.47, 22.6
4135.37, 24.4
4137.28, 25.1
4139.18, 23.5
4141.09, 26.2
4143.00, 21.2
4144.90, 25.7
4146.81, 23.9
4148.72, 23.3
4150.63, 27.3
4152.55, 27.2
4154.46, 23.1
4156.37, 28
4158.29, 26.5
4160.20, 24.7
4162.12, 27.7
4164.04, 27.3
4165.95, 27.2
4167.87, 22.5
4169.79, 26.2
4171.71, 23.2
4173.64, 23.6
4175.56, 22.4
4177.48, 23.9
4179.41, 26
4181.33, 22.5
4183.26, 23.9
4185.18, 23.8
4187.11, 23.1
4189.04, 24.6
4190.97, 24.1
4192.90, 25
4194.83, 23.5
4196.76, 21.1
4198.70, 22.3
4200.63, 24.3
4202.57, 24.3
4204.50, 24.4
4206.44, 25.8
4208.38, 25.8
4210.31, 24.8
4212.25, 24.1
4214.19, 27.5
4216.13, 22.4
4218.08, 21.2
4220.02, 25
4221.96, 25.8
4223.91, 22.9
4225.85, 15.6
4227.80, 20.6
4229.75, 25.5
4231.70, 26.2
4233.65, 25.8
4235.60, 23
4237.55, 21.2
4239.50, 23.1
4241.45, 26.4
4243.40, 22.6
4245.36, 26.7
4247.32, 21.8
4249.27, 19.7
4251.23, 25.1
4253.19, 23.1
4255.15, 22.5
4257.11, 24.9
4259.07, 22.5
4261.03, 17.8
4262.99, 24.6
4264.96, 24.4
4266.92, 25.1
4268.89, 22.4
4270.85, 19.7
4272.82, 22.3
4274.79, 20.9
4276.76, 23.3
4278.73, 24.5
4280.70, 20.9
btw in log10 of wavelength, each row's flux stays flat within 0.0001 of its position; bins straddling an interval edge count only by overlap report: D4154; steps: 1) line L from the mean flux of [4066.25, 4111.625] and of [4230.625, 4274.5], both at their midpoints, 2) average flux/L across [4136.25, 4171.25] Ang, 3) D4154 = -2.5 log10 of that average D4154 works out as -0.11 mag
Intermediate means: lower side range 22.6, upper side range 23.2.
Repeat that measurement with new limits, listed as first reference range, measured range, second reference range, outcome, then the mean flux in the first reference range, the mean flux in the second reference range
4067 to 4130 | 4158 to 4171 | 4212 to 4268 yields -0.12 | 23.1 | 23.3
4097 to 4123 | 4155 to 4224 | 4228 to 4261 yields -0.07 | 22.3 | 23.5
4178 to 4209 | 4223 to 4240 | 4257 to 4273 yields 0.03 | 24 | 22.5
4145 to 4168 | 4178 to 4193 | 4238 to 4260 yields 0.05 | 25.8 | 23.4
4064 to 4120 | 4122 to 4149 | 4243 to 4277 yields -0.05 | 22.9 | 22.7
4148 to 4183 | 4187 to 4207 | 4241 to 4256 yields 0.03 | 25.1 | 23.4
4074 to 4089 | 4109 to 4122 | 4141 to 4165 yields 0.01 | 23.4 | 25.5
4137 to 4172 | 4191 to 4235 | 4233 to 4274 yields 0.01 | 25.3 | 23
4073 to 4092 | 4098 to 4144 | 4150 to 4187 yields 0.07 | 23.8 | 25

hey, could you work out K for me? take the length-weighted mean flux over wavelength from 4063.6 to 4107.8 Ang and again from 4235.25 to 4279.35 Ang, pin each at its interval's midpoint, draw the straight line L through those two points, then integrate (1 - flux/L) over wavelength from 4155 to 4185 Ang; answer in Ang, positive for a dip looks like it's -2.99 Ang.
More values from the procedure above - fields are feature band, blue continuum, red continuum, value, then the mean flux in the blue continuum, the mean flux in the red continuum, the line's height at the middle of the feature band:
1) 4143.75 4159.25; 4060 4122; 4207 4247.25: -1.54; 22.8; 23.8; 23.3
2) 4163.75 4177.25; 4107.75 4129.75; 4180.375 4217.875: -0.28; 23.9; 24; 24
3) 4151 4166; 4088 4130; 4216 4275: -2.27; 23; 23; 23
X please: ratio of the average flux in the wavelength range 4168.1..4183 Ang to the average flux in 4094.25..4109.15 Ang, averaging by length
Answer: 1.2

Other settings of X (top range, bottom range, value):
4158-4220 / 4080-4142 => 1.05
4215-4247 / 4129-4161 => 0.95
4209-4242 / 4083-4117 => 1.04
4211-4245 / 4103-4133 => 1.02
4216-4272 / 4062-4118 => 1.01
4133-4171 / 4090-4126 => 1.11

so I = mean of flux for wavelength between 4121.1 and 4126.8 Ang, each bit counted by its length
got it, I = 23.5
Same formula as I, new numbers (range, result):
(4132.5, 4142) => 24.3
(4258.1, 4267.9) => 22.9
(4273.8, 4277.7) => 22.1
